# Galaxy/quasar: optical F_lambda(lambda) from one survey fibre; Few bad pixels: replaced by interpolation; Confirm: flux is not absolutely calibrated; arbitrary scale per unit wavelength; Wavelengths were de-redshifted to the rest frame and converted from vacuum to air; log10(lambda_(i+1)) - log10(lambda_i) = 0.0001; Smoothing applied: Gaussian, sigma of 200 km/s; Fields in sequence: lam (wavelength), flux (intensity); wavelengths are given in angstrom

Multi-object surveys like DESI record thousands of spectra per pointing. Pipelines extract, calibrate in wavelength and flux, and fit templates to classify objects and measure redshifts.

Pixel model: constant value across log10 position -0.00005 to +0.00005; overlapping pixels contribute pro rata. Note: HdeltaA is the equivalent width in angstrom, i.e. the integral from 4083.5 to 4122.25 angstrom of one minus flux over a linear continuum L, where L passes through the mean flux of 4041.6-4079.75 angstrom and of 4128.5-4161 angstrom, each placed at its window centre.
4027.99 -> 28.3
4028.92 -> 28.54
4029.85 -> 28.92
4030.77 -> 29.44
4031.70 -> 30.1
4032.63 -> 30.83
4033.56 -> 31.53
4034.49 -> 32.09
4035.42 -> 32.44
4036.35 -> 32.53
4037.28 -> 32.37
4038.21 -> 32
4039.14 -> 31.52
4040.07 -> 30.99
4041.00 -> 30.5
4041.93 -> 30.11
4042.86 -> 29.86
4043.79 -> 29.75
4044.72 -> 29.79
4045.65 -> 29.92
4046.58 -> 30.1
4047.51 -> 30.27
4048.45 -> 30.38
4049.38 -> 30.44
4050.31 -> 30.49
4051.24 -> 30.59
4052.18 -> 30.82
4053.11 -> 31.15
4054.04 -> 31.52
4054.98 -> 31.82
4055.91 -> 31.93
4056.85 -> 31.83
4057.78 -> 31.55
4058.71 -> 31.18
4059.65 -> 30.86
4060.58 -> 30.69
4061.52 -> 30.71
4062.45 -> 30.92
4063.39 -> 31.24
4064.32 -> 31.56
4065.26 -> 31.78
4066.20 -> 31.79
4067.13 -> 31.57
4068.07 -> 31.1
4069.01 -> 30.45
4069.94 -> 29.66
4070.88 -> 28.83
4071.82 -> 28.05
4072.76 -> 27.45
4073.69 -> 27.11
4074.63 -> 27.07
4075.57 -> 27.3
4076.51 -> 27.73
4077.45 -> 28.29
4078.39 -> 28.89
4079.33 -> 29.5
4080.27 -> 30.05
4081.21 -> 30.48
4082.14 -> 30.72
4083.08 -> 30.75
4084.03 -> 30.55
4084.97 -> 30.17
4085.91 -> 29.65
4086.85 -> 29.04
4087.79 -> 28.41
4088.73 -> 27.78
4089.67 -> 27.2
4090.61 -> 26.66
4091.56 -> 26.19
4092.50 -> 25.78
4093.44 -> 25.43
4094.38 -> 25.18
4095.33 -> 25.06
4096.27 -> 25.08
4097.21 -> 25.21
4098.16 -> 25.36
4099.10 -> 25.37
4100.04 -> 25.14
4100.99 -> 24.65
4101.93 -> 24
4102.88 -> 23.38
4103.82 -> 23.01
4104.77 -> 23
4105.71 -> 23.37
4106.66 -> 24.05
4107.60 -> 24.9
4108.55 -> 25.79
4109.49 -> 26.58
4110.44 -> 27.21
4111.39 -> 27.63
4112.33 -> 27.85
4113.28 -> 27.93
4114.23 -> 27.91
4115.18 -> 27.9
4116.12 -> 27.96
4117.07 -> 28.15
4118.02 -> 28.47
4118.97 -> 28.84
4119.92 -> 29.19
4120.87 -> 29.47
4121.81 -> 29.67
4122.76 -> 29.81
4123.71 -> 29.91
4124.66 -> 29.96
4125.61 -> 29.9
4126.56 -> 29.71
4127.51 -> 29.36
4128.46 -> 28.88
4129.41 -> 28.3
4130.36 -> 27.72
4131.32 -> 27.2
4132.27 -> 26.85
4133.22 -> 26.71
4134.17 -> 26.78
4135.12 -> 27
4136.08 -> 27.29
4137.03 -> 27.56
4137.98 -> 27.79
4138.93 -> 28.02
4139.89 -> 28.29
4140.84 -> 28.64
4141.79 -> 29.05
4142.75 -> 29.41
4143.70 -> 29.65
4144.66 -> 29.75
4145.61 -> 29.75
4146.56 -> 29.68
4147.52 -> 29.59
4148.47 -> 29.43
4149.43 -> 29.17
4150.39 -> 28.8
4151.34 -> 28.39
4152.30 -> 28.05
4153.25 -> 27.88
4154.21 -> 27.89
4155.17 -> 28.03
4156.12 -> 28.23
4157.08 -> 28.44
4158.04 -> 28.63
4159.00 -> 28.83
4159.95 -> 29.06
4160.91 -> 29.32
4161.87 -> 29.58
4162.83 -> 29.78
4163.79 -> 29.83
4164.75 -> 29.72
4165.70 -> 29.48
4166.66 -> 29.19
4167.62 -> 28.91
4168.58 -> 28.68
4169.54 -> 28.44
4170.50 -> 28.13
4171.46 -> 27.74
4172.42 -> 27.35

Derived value 3.4 angstrom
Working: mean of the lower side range 30.1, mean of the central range 26.7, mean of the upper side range 28.4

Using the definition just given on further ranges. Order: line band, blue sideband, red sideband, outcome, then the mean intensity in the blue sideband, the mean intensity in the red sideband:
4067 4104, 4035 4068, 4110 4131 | 2.89 angstrom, 31.1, 28.7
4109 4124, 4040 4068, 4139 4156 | 0.58 angstrom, 30.9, 28.9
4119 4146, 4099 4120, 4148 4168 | -1.18 angstrom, 26.1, 28.9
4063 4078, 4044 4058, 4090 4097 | -0.51 angstrom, 30.8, 25.6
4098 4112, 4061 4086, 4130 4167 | 2.08 angstrom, 29.7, 28.6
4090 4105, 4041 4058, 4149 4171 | 2.46 angstrom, 30.7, 28.8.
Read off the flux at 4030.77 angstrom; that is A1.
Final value 29.44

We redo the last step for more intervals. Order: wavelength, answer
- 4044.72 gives 29.79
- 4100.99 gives 24.65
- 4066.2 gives 31.79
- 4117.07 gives 28.15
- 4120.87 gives 29.47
